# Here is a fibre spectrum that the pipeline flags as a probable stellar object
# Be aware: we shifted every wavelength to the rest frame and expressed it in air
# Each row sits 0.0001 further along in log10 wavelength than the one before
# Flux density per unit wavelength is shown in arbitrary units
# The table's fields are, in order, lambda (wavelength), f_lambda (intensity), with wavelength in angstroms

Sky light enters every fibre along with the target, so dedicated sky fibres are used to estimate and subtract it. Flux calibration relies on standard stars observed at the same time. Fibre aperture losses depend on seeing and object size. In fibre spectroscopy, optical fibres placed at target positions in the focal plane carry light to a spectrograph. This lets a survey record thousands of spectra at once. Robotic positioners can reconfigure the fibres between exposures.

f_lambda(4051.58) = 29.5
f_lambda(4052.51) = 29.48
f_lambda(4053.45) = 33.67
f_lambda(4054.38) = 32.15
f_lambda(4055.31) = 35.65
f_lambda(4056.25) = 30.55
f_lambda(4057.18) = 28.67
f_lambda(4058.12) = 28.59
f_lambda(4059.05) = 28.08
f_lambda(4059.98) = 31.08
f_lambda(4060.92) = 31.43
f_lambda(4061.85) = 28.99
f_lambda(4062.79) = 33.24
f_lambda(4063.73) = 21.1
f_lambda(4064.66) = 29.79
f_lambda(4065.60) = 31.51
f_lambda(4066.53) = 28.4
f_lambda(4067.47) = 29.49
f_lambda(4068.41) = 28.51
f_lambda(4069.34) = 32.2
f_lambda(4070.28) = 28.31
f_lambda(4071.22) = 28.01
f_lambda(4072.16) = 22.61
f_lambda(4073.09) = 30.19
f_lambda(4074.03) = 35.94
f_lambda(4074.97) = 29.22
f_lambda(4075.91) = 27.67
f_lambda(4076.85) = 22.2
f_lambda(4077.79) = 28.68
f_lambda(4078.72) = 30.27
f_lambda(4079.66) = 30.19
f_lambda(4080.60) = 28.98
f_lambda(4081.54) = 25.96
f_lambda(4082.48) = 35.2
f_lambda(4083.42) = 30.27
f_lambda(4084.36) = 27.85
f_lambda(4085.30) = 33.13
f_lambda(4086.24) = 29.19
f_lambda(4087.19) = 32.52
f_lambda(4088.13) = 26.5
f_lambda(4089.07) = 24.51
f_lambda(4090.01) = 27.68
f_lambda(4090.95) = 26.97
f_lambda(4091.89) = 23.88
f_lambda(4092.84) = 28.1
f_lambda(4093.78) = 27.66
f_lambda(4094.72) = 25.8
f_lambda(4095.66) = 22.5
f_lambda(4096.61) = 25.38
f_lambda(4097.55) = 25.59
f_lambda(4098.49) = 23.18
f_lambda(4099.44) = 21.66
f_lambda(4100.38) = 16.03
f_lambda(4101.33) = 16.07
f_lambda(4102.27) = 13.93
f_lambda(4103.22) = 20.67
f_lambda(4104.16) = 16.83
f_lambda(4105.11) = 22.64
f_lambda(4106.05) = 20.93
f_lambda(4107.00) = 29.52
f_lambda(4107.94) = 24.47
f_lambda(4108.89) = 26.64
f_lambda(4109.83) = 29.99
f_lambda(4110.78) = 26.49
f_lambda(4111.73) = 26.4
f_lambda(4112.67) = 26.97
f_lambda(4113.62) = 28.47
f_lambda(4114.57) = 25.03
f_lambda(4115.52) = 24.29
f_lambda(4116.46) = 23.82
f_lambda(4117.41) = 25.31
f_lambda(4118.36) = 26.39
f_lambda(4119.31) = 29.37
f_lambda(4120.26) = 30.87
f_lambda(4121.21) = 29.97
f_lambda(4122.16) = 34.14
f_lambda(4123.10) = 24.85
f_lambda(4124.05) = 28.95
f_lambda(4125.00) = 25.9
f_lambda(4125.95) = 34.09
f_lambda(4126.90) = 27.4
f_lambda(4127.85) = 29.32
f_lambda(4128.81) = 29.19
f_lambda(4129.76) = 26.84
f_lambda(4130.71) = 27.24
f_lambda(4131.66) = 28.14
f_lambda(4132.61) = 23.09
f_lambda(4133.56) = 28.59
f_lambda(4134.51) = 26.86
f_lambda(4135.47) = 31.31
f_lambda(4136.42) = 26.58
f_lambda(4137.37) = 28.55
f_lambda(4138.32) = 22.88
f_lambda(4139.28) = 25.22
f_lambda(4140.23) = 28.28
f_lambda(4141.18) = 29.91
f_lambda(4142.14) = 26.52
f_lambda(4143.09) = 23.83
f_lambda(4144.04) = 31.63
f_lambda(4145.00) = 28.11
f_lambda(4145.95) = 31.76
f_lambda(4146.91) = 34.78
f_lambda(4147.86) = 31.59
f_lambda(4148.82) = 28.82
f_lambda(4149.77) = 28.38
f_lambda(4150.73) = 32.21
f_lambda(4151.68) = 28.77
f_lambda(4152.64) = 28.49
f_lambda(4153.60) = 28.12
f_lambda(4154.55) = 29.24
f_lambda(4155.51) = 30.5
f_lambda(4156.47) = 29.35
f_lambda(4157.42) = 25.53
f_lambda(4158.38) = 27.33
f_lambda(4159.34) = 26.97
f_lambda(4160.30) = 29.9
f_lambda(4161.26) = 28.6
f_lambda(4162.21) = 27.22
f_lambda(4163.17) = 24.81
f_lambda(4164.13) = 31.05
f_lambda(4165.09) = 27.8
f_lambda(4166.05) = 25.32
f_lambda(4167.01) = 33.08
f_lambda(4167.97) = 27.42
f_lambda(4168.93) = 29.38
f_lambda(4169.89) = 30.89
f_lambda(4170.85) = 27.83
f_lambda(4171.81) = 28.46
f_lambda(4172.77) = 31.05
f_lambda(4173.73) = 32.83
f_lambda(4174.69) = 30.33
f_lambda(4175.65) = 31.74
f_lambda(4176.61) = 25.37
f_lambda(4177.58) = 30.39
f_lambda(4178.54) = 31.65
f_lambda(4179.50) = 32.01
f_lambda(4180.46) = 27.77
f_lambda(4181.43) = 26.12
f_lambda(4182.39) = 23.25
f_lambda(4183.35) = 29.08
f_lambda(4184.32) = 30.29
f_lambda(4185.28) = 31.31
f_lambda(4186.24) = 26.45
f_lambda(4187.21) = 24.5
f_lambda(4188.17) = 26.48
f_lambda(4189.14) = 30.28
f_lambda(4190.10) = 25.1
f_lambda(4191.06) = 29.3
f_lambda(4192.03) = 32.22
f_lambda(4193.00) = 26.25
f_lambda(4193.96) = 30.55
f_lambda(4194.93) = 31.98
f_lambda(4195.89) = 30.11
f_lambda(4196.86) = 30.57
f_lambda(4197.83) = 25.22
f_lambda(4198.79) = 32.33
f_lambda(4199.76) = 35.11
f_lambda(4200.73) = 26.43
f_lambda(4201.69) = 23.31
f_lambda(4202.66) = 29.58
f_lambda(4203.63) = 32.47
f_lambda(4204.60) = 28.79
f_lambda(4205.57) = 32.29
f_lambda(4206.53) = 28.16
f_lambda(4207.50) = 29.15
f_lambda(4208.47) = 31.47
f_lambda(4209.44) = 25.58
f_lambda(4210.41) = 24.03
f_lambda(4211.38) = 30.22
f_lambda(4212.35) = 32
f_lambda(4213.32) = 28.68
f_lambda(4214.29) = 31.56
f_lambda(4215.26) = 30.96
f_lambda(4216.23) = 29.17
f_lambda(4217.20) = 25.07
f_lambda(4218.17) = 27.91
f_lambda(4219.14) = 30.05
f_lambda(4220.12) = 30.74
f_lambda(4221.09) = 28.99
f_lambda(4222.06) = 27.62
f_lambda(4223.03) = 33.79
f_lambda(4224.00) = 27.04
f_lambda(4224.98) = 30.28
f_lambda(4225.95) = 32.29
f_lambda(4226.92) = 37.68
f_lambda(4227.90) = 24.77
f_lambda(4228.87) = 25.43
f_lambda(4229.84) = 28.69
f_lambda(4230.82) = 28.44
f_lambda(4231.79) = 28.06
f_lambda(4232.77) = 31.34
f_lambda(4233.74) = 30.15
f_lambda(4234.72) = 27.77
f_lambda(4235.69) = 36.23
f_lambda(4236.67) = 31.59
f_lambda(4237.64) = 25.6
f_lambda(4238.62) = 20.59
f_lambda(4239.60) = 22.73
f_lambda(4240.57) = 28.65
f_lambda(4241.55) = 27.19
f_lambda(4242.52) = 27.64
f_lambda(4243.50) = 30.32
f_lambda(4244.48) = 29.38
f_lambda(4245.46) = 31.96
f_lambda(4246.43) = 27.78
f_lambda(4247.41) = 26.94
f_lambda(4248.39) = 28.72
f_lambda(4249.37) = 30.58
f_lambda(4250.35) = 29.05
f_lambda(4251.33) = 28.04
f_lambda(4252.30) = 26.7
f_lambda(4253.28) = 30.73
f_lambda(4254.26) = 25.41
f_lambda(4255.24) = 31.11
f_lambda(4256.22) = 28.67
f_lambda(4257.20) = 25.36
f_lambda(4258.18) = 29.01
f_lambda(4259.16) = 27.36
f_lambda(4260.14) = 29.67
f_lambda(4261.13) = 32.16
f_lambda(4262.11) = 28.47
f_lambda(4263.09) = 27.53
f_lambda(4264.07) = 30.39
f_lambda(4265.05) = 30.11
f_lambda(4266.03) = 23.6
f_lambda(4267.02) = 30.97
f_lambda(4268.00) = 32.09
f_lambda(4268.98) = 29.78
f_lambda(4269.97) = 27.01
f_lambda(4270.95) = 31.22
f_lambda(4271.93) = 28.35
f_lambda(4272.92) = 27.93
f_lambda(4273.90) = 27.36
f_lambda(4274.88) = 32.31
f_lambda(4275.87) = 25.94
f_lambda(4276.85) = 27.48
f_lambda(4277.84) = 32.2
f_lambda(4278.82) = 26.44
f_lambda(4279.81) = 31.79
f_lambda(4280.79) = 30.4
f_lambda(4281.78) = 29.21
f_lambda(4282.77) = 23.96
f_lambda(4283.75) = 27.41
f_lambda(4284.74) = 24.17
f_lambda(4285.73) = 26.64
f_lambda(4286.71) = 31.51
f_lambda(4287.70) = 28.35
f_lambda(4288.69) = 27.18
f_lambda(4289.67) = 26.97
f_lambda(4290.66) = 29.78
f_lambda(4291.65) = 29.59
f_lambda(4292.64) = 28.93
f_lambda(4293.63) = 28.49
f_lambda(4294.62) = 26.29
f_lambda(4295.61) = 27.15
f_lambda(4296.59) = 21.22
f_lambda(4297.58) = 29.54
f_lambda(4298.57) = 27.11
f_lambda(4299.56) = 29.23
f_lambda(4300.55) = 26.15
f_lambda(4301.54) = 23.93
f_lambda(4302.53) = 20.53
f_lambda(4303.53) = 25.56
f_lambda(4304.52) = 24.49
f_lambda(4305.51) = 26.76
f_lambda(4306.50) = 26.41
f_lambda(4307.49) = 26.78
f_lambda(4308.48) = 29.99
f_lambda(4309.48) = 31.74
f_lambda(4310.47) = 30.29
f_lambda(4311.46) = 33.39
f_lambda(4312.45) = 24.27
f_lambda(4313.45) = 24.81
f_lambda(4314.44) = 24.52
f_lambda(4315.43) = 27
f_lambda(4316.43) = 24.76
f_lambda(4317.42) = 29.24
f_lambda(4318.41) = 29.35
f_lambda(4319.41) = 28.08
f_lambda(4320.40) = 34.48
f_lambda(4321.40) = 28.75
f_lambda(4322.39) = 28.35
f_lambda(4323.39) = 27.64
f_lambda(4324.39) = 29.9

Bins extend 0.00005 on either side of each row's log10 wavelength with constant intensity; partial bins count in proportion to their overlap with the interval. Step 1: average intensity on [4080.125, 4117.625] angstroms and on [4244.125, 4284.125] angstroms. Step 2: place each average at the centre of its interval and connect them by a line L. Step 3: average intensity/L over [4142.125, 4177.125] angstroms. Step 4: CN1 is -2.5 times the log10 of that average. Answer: -0.09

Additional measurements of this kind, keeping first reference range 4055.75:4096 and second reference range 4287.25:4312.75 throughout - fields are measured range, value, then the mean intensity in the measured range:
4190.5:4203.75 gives -0.06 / 29.6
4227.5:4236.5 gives -0.05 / 29.1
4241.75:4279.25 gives -0.05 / 28.8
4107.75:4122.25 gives 0.04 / 27.3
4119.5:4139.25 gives 0.01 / 28.2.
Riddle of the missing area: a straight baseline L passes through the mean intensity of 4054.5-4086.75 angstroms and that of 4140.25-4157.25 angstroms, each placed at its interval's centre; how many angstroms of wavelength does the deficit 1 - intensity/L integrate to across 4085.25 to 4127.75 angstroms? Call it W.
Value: 5.34 angstroms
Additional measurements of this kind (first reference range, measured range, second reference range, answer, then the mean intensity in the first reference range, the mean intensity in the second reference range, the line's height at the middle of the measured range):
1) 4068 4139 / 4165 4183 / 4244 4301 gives -1.1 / 26.8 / 28.4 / 27.5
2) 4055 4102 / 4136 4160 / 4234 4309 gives -0.6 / 27.8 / 28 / 27.9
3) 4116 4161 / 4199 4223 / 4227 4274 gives -0.6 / 28.4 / 28.6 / 28.5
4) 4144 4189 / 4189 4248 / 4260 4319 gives -1.2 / 29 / 27.9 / 28.5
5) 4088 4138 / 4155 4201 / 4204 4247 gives -2.0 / 25.9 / 29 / 27.7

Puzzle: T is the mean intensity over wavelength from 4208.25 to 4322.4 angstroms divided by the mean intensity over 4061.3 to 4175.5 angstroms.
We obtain 1.0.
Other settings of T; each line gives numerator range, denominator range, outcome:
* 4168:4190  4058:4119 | 1.08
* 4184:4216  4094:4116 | 1.24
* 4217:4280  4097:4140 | 1.12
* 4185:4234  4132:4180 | 1.01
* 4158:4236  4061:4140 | 1.08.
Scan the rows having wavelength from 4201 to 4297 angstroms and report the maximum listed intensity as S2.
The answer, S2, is 37.68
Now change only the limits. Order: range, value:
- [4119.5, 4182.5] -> 34.78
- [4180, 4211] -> 35.11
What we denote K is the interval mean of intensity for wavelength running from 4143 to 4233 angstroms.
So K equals 29.2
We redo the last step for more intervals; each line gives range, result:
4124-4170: 28.5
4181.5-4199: 28.5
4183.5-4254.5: 29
